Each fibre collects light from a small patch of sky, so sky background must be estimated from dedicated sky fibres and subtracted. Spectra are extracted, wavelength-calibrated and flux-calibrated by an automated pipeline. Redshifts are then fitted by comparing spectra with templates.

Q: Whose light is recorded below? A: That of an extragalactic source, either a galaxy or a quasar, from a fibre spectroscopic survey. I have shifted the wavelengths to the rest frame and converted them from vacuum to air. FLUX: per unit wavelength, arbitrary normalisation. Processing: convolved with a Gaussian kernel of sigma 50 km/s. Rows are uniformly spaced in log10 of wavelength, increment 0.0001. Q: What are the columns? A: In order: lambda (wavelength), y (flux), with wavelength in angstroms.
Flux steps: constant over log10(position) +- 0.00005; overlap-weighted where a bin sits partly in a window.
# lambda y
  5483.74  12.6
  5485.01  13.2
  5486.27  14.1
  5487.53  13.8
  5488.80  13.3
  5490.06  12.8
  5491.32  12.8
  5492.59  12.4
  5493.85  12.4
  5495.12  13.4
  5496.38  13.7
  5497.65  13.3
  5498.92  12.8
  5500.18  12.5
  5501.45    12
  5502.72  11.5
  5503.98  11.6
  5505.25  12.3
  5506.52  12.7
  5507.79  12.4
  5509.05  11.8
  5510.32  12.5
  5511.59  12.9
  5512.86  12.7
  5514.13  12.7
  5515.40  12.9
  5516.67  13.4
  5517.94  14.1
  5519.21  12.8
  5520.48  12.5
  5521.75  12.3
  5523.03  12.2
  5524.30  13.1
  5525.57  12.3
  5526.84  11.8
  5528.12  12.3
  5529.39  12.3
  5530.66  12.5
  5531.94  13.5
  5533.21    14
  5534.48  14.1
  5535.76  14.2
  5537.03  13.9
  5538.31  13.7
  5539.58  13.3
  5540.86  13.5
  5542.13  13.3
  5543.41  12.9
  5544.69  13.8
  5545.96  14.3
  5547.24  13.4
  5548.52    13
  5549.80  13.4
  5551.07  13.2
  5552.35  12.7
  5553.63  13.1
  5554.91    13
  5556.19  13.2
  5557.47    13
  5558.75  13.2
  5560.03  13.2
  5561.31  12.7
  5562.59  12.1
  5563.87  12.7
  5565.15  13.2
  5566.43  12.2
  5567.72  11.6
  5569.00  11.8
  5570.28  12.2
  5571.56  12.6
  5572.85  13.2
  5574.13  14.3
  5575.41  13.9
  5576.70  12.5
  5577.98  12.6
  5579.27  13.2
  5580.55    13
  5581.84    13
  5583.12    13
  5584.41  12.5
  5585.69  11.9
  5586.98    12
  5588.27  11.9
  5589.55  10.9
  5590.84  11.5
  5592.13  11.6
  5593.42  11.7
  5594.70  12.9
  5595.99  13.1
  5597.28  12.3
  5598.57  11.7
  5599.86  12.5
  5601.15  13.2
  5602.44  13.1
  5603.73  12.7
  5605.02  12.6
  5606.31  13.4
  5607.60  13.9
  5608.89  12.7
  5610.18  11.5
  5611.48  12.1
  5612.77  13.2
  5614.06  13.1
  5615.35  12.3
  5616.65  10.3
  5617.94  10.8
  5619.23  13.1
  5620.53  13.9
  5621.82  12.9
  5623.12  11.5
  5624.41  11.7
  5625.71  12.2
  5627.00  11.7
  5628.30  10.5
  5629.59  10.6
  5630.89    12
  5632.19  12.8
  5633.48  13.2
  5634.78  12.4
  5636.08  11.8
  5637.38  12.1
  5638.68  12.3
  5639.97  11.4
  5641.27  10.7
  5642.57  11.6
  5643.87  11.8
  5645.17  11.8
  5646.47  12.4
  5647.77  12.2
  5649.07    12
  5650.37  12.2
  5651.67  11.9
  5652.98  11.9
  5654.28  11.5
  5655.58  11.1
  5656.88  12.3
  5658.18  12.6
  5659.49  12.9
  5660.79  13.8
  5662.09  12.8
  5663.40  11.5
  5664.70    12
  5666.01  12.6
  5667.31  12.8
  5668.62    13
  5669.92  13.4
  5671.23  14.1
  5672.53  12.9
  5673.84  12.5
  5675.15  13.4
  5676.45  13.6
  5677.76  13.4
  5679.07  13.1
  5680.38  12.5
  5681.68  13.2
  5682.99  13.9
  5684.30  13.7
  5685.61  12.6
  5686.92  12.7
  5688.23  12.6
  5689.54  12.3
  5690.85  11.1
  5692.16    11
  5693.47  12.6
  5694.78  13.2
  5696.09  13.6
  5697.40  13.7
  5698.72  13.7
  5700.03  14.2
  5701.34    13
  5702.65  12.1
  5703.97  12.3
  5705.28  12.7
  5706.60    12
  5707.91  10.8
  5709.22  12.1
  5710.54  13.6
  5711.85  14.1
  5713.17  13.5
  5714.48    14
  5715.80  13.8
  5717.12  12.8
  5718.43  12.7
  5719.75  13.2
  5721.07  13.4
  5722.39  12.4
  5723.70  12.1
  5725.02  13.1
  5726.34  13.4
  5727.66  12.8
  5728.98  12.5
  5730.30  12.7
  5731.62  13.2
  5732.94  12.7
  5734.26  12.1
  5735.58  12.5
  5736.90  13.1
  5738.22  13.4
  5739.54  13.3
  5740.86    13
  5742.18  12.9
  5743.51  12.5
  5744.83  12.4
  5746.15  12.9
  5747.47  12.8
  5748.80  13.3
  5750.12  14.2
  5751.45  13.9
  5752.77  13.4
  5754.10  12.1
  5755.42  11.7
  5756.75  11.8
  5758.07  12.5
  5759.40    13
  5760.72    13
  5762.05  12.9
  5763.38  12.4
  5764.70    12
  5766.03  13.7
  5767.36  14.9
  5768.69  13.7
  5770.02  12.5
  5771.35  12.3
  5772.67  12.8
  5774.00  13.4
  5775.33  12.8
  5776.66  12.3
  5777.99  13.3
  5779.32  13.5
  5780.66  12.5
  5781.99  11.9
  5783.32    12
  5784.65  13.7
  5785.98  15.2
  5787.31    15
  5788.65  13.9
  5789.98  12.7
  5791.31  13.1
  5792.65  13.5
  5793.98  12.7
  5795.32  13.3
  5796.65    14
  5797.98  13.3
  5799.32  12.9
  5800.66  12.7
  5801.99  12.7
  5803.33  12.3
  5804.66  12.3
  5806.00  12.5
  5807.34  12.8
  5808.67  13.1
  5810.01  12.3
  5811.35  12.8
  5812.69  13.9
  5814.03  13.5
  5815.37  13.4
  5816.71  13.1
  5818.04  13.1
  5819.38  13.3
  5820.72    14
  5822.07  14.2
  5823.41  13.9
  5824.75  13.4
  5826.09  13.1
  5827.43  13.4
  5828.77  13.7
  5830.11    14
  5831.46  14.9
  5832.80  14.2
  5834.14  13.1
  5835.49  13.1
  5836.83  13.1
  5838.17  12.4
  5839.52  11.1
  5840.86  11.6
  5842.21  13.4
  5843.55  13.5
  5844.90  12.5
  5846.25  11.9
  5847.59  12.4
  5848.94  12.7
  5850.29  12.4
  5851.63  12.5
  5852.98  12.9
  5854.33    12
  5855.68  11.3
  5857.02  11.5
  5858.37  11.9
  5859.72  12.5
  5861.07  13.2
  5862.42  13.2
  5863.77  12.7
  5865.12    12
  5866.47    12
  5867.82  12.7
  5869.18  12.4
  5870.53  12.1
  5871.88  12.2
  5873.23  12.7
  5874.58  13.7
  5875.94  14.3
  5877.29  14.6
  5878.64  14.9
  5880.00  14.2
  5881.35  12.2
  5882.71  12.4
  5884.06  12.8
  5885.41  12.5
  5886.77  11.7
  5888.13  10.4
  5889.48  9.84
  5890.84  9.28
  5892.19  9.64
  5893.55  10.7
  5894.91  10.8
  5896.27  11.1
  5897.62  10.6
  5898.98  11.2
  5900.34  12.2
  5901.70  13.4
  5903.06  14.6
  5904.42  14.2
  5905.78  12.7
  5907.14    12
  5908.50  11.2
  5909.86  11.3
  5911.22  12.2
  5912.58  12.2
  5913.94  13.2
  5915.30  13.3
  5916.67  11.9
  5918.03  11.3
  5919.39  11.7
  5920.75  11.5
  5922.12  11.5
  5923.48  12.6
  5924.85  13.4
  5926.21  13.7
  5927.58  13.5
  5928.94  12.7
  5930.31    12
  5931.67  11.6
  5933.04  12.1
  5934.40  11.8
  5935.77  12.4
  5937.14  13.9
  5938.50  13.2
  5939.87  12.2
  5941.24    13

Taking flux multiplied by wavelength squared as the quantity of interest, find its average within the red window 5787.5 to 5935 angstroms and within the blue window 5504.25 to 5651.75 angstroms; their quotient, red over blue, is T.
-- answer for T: 1.11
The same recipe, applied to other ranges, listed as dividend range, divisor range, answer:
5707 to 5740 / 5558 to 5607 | 1.08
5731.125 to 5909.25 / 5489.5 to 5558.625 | 1.10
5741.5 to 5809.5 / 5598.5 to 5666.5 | 1.12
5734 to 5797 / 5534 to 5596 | 1.09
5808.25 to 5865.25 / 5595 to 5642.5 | 1.14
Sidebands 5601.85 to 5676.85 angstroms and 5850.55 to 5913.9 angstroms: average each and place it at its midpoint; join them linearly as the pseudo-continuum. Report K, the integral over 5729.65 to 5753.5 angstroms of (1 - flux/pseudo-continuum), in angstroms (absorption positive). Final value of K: -1.4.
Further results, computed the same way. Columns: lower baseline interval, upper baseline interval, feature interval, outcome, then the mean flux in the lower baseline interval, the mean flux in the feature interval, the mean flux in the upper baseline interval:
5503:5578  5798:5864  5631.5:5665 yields 2.08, 12.9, 12.1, 12.9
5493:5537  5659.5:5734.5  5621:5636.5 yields 1.06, 12.8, 12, 12.9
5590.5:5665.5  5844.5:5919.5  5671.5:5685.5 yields -1.16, 12.2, 13.2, 12.3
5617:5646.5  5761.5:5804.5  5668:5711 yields -1.66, 11.9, 12.9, 13.1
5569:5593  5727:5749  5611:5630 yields 0.88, 12.5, 12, 12.8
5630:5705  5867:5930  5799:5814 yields -0.47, 12.6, 12.8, 12.3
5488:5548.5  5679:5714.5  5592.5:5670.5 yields 3.64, 12.9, 12.3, 12.8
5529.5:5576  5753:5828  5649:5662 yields 0.86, 13.2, 12.3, 13.1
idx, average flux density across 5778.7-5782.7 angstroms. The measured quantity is 12.6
